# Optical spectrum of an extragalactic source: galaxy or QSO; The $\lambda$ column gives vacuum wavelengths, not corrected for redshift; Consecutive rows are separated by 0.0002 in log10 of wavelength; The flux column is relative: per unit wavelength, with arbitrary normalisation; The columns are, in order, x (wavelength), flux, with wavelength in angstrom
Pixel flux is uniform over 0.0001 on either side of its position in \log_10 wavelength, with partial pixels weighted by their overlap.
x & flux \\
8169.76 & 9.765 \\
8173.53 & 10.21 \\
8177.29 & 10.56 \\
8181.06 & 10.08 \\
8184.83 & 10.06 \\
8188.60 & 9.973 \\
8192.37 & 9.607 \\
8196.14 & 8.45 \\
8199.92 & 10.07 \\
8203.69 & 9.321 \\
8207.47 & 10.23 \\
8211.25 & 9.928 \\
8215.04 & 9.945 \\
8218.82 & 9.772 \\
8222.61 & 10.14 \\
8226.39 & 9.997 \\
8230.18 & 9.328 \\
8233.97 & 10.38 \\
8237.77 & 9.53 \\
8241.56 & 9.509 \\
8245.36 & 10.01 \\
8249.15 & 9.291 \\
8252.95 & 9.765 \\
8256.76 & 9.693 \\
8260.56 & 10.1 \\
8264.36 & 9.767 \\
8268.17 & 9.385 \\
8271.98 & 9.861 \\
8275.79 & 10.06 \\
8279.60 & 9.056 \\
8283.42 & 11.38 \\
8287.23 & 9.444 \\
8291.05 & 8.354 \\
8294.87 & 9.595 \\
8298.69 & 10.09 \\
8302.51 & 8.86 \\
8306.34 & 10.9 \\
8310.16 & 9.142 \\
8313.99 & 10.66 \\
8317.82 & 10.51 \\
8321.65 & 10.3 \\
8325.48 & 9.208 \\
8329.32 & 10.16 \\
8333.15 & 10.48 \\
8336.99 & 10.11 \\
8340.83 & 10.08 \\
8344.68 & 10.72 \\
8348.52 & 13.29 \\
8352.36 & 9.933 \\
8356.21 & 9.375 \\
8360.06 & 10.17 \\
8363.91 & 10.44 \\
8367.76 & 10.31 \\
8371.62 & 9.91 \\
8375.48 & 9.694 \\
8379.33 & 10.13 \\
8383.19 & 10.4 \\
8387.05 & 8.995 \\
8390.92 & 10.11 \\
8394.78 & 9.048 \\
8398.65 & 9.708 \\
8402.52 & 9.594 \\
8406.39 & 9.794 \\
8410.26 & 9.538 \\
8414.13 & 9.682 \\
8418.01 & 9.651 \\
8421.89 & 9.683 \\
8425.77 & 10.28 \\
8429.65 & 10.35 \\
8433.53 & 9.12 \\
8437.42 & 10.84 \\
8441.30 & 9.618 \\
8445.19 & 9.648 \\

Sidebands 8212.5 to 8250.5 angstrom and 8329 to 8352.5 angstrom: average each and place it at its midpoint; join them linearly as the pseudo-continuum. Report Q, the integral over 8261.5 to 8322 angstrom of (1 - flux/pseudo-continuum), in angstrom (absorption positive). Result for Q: 3.0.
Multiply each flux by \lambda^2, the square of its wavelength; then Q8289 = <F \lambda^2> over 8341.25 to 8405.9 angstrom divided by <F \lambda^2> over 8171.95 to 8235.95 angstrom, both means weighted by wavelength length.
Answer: 1.06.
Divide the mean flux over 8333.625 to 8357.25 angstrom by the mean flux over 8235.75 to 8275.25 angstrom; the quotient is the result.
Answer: 1.09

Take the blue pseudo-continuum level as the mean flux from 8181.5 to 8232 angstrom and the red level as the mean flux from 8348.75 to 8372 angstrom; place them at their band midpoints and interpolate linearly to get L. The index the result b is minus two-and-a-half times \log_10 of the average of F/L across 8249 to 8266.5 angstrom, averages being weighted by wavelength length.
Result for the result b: 0.02 mag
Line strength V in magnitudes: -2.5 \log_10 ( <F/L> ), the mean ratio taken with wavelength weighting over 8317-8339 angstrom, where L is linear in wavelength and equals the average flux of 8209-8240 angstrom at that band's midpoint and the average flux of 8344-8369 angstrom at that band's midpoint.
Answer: 0.04 mag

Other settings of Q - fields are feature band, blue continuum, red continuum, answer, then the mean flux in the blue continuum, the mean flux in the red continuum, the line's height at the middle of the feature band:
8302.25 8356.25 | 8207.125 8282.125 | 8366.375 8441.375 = -2.8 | 9.79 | 9.82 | 9.81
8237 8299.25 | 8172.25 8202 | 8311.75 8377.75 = 2.5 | 9.87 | 10.3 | 10.1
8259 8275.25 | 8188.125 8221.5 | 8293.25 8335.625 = 0.1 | 9.7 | 10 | 9.87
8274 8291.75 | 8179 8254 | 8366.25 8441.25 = 0.1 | 9.77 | 9.83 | 9.79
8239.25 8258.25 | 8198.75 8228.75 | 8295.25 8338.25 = 0.6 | 9.91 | 10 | 9.95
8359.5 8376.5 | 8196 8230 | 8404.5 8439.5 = -0.4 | 9.81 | 9.88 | 9.86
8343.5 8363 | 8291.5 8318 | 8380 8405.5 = -1.9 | 9.84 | 9.67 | 9.75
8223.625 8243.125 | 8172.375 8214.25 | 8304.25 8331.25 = 0.3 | 9.86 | 10.1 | 9.94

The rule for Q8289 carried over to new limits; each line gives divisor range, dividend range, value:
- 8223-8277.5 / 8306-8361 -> 1.08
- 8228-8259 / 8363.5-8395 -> 1.06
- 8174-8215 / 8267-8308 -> 1.01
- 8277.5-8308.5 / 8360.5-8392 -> 1.05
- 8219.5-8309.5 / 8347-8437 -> 1.05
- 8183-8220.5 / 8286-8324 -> 1.03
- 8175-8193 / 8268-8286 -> 1.01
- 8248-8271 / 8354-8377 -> 1.06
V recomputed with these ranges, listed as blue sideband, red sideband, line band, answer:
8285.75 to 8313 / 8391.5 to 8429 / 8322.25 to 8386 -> -0.071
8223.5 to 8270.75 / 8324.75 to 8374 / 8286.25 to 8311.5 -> 0.061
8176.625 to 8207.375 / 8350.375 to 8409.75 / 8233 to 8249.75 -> 0.004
